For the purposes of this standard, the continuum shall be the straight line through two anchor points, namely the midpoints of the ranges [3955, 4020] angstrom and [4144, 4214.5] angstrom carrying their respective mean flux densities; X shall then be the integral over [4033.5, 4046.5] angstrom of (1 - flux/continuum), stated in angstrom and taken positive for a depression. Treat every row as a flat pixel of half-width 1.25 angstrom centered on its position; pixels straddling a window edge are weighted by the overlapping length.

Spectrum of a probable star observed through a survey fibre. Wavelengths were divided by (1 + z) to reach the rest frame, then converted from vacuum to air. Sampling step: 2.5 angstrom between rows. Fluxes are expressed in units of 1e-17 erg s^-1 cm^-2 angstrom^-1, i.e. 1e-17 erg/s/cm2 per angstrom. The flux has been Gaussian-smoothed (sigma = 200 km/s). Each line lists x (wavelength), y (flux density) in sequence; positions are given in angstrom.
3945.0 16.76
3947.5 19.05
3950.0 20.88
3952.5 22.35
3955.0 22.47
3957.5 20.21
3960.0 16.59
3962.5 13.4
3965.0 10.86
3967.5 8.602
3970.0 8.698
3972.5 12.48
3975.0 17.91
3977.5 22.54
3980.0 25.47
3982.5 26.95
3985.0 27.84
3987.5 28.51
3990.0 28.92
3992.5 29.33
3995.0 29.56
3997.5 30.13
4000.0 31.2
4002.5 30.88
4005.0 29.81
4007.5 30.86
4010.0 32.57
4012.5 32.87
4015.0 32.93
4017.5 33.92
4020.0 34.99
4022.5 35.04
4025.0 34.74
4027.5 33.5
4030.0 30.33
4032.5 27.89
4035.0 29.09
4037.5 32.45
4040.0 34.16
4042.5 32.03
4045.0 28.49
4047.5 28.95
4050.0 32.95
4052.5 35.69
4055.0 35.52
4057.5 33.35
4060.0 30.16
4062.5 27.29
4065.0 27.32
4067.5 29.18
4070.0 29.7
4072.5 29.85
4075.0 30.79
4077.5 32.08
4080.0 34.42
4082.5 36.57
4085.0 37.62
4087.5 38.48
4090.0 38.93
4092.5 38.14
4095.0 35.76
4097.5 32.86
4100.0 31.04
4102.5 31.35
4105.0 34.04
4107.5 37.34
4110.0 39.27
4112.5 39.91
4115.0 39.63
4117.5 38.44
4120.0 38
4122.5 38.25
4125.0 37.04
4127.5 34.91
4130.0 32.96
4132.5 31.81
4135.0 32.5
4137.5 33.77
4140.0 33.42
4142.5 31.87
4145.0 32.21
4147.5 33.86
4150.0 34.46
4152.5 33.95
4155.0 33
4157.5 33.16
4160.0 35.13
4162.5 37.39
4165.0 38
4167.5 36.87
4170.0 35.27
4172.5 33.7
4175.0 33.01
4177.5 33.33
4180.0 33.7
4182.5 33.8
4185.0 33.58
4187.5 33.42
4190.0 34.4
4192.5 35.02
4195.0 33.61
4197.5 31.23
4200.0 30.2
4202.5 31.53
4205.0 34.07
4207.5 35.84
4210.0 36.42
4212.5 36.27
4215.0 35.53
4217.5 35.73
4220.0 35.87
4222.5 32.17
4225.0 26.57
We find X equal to -1.8 angstrom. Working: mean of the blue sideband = 24.7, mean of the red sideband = 34.2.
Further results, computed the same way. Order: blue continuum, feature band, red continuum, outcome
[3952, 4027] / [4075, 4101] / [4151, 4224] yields -4.8 angstrom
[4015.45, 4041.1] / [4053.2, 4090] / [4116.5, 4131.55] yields 1.9 angstrom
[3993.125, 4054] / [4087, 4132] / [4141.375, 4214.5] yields -4.4 angstrom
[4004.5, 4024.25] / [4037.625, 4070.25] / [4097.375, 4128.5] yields 3.0 angstrom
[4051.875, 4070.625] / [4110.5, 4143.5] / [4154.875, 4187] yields -2.6 angstrom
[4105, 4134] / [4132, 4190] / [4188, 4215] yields 2.2 angstrom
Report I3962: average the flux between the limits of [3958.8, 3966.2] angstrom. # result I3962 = 13.6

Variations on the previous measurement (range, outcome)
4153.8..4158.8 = 33.1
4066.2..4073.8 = 29.6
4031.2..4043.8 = 31.1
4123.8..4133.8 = 34.2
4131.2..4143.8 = 32.7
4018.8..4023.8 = 35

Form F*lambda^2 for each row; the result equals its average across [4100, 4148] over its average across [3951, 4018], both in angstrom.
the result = 1.6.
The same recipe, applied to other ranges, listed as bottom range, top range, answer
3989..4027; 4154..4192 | 1.17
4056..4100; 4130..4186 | 1.07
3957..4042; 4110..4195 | 1.40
